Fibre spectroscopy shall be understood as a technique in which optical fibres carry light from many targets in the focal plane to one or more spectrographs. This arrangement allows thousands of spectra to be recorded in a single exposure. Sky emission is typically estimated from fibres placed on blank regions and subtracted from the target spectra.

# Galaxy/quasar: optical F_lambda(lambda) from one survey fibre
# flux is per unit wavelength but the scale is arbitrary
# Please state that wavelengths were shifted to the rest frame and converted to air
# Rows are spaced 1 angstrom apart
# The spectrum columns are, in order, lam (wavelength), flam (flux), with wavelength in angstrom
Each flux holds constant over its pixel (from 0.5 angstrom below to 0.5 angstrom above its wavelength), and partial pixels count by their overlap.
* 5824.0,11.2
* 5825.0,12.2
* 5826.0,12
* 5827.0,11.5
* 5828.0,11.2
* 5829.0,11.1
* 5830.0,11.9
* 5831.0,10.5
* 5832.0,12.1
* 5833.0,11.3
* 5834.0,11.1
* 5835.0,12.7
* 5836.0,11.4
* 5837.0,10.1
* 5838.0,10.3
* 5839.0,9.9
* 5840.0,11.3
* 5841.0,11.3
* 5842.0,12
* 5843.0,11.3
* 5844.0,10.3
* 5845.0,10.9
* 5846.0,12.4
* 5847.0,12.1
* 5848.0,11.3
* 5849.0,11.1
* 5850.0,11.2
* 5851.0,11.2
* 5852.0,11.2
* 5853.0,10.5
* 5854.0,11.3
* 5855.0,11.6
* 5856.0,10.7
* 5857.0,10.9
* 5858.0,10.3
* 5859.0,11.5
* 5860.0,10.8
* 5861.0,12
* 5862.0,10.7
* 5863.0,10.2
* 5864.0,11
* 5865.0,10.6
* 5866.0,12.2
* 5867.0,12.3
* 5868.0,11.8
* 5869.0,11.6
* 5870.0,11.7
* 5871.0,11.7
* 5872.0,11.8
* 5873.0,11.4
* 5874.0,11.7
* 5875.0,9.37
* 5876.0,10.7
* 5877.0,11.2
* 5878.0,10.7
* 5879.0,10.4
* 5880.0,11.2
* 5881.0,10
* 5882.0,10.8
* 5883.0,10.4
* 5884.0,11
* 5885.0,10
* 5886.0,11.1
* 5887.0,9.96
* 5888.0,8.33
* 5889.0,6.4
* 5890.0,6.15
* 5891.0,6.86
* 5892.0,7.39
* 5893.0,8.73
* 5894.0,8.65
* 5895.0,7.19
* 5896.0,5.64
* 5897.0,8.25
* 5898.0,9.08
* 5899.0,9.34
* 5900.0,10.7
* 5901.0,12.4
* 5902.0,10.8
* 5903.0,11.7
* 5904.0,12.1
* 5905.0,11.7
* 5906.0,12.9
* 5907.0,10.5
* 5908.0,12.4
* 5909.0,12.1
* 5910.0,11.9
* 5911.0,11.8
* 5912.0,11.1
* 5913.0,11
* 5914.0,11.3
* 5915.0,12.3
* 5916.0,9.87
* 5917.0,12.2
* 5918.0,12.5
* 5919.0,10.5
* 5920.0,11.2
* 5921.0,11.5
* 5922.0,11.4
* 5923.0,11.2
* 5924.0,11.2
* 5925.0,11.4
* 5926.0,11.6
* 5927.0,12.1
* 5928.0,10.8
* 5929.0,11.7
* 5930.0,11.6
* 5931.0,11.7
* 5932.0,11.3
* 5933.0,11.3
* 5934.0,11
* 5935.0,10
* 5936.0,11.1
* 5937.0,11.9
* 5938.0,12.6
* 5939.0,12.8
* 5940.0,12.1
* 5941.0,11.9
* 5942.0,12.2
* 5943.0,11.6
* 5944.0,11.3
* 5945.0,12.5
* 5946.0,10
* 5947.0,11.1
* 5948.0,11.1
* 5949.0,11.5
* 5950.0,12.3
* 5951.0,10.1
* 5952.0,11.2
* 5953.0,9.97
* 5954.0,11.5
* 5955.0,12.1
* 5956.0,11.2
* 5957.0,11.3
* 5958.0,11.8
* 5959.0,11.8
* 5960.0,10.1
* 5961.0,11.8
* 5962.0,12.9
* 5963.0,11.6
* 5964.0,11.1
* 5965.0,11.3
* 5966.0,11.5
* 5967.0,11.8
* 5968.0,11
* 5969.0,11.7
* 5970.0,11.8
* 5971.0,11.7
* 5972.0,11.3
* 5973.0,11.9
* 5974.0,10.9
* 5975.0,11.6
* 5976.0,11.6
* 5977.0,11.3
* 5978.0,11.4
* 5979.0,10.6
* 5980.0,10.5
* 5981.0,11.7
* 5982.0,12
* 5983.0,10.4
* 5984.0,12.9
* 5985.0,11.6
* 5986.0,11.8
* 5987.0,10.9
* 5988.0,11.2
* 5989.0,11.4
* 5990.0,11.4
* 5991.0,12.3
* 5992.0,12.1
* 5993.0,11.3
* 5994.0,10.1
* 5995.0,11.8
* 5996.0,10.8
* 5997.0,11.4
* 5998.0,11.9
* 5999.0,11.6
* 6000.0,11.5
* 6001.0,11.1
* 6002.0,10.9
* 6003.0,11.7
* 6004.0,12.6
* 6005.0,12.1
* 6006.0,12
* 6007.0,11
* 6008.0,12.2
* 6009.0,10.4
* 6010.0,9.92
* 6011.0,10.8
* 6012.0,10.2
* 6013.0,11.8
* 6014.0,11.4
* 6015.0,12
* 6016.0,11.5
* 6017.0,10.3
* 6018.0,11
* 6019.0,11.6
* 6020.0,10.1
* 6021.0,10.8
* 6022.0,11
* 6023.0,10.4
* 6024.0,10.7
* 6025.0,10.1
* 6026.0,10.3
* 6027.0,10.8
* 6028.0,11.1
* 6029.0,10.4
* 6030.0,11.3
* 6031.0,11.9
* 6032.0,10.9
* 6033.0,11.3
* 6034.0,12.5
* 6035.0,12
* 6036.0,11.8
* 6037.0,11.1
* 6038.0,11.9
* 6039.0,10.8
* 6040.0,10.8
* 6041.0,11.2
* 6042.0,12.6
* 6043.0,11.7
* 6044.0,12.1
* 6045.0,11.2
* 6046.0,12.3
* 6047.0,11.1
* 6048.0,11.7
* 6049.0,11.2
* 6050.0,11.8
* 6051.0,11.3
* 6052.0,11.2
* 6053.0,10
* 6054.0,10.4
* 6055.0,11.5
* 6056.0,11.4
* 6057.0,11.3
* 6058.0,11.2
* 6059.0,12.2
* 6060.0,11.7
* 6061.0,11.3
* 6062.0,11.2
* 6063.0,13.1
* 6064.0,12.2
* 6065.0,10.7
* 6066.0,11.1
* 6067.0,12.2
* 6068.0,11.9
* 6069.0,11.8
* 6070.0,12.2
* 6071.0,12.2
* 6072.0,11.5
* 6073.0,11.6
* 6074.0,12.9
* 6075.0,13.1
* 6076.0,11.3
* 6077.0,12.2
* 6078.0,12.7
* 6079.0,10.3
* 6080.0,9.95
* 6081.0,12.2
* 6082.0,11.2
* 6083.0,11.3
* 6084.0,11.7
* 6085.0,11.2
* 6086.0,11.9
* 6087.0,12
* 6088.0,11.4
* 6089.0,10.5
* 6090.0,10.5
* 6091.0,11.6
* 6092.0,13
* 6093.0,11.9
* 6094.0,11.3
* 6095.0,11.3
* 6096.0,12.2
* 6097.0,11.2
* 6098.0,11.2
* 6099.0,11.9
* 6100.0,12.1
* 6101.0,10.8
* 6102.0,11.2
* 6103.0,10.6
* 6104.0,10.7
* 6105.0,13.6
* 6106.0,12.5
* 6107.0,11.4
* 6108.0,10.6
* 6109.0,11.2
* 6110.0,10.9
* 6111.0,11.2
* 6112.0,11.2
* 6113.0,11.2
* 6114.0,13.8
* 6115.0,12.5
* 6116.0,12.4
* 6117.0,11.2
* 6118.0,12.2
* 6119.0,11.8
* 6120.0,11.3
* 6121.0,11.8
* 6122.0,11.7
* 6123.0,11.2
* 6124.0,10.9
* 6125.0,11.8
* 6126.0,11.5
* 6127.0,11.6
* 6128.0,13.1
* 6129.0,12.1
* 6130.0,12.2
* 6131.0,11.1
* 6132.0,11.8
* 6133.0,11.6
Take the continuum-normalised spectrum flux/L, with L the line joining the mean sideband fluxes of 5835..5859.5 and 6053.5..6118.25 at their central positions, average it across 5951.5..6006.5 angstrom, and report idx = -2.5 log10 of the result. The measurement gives -0.01 mag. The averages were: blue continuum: 11.1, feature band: 11.5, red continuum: 11.6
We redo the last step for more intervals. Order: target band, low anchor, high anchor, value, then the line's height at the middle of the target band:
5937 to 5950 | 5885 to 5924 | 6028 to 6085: -0.11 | 10.6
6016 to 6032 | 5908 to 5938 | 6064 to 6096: 0.07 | 11.6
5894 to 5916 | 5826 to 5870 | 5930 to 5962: 0.07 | 11.4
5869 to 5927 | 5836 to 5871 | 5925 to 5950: 0.08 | 11.4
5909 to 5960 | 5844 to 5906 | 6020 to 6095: -0.06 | 10.8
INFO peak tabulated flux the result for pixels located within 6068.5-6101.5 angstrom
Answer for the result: 13.1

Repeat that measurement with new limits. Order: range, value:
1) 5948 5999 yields 12.9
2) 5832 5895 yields 12.7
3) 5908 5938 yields 12.6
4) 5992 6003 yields 12.1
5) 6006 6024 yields 12.2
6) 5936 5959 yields 12.8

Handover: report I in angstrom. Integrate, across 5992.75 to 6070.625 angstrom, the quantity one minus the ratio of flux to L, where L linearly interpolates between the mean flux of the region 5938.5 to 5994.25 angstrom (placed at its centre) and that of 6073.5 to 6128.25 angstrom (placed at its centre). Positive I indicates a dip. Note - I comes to 1.5 angstrom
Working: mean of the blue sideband 11.5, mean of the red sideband 11.6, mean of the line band 11.3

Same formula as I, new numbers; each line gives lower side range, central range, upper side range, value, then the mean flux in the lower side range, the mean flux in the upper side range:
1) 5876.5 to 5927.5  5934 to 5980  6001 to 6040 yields -2.9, 10.4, 11.2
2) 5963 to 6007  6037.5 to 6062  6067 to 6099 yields 0.4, 11.5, 11.7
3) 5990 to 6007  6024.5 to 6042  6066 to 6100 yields 0.6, 11.6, 11.7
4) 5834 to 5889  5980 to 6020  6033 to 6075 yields 0.2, 11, 11.6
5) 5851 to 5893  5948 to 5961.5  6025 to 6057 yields -0.5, 10.5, 11.3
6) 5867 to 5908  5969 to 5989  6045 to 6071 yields -1.0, 10.1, 11.5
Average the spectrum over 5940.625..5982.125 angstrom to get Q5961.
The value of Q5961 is 11.4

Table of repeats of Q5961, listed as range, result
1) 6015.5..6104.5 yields 11.4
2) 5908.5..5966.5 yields 11.5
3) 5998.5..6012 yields 11.3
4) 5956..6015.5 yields 11.4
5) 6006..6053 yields 11.2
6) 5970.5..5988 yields 11.4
